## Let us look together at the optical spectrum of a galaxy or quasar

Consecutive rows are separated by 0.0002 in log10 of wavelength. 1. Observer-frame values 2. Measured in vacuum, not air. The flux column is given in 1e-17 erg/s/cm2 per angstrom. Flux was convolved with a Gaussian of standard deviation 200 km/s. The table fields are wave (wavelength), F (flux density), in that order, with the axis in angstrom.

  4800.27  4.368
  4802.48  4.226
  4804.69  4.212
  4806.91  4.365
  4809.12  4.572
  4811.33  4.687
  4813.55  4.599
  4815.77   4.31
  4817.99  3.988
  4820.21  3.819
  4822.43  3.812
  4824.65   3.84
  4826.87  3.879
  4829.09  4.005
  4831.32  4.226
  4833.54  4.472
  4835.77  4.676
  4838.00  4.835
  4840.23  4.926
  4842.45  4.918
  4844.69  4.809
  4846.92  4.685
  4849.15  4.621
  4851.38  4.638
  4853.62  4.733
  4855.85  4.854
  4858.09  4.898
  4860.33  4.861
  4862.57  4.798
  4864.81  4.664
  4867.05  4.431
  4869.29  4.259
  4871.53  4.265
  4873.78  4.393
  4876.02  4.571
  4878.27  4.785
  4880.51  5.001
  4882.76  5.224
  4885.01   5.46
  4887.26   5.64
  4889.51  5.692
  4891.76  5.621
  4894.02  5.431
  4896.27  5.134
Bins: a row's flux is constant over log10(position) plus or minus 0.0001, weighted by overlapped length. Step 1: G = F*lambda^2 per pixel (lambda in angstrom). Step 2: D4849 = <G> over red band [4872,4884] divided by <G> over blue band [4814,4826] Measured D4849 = 1.2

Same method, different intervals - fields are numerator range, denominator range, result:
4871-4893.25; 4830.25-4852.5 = 1.11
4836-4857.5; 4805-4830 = 1.16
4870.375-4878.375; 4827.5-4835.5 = 1.07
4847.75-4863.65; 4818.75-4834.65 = 1.20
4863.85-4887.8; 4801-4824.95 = 1.16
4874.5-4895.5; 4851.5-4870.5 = 1.13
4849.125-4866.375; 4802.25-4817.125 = 1.10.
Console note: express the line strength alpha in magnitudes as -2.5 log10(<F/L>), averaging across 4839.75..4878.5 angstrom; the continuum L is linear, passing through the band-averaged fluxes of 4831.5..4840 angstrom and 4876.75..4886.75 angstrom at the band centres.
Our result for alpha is 0.05 mag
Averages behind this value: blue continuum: 4.64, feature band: 4.67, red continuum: 5.13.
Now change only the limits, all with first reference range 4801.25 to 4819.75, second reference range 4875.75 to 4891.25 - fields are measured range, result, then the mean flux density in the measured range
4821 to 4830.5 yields 0.17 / 3.89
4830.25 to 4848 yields 0.00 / 4.69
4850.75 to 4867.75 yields 0.05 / 4.74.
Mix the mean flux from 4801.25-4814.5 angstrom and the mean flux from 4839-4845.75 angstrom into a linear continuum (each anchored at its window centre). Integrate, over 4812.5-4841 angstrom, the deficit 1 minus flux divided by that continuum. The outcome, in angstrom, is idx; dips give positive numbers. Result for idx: 2.64 angstrom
